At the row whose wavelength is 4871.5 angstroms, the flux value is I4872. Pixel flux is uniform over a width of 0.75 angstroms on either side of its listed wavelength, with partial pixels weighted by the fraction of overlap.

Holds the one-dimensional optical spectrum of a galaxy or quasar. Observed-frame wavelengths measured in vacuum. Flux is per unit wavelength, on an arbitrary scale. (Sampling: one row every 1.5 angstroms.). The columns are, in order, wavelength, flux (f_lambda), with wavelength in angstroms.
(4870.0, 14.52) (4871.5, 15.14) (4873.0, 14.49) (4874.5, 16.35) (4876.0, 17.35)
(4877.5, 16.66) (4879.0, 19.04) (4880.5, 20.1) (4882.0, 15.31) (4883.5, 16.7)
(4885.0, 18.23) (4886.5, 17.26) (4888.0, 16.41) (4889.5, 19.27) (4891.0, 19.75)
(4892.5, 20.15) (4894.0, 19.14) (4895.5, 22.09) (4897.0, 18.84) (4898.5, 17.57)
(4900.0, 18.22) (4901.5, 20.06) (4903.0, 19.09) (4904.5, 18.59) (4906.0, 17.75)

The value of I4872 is 15.14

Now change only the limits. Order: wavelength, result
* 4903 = 19.09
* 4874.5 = 16.35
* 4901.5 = 20.06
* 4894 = 19.14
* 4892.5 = 20.15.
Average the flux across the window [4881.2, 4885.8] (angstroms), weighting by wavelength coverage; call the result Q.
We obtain 16.8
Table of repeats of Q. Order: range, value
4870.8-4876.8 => 15.8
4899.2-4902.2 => 19.1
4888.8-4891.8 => 19.5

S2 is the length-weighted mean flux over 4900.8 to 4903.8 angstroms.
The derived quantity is 19.6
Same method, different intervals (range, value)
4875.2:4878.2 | 17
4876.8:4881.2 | 18.6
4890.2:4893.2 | 19.9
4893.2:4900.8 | 19.2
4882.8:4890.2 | 17.6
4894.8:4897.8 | 20.4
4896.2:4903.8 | 18.8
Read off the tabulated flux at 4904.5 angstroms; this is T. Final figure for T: 18.59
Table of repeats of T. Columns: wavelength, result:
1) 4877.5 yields 16.66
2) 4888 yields 16.41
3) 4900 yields 18.22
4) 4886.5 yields 17.26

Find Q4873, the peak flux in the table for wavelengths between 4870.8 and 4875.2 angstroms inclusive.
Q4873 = 16.35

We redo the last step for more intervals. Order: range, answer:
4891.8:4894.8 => 20.15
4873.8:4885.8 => 20.1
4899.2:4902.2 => 20.06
